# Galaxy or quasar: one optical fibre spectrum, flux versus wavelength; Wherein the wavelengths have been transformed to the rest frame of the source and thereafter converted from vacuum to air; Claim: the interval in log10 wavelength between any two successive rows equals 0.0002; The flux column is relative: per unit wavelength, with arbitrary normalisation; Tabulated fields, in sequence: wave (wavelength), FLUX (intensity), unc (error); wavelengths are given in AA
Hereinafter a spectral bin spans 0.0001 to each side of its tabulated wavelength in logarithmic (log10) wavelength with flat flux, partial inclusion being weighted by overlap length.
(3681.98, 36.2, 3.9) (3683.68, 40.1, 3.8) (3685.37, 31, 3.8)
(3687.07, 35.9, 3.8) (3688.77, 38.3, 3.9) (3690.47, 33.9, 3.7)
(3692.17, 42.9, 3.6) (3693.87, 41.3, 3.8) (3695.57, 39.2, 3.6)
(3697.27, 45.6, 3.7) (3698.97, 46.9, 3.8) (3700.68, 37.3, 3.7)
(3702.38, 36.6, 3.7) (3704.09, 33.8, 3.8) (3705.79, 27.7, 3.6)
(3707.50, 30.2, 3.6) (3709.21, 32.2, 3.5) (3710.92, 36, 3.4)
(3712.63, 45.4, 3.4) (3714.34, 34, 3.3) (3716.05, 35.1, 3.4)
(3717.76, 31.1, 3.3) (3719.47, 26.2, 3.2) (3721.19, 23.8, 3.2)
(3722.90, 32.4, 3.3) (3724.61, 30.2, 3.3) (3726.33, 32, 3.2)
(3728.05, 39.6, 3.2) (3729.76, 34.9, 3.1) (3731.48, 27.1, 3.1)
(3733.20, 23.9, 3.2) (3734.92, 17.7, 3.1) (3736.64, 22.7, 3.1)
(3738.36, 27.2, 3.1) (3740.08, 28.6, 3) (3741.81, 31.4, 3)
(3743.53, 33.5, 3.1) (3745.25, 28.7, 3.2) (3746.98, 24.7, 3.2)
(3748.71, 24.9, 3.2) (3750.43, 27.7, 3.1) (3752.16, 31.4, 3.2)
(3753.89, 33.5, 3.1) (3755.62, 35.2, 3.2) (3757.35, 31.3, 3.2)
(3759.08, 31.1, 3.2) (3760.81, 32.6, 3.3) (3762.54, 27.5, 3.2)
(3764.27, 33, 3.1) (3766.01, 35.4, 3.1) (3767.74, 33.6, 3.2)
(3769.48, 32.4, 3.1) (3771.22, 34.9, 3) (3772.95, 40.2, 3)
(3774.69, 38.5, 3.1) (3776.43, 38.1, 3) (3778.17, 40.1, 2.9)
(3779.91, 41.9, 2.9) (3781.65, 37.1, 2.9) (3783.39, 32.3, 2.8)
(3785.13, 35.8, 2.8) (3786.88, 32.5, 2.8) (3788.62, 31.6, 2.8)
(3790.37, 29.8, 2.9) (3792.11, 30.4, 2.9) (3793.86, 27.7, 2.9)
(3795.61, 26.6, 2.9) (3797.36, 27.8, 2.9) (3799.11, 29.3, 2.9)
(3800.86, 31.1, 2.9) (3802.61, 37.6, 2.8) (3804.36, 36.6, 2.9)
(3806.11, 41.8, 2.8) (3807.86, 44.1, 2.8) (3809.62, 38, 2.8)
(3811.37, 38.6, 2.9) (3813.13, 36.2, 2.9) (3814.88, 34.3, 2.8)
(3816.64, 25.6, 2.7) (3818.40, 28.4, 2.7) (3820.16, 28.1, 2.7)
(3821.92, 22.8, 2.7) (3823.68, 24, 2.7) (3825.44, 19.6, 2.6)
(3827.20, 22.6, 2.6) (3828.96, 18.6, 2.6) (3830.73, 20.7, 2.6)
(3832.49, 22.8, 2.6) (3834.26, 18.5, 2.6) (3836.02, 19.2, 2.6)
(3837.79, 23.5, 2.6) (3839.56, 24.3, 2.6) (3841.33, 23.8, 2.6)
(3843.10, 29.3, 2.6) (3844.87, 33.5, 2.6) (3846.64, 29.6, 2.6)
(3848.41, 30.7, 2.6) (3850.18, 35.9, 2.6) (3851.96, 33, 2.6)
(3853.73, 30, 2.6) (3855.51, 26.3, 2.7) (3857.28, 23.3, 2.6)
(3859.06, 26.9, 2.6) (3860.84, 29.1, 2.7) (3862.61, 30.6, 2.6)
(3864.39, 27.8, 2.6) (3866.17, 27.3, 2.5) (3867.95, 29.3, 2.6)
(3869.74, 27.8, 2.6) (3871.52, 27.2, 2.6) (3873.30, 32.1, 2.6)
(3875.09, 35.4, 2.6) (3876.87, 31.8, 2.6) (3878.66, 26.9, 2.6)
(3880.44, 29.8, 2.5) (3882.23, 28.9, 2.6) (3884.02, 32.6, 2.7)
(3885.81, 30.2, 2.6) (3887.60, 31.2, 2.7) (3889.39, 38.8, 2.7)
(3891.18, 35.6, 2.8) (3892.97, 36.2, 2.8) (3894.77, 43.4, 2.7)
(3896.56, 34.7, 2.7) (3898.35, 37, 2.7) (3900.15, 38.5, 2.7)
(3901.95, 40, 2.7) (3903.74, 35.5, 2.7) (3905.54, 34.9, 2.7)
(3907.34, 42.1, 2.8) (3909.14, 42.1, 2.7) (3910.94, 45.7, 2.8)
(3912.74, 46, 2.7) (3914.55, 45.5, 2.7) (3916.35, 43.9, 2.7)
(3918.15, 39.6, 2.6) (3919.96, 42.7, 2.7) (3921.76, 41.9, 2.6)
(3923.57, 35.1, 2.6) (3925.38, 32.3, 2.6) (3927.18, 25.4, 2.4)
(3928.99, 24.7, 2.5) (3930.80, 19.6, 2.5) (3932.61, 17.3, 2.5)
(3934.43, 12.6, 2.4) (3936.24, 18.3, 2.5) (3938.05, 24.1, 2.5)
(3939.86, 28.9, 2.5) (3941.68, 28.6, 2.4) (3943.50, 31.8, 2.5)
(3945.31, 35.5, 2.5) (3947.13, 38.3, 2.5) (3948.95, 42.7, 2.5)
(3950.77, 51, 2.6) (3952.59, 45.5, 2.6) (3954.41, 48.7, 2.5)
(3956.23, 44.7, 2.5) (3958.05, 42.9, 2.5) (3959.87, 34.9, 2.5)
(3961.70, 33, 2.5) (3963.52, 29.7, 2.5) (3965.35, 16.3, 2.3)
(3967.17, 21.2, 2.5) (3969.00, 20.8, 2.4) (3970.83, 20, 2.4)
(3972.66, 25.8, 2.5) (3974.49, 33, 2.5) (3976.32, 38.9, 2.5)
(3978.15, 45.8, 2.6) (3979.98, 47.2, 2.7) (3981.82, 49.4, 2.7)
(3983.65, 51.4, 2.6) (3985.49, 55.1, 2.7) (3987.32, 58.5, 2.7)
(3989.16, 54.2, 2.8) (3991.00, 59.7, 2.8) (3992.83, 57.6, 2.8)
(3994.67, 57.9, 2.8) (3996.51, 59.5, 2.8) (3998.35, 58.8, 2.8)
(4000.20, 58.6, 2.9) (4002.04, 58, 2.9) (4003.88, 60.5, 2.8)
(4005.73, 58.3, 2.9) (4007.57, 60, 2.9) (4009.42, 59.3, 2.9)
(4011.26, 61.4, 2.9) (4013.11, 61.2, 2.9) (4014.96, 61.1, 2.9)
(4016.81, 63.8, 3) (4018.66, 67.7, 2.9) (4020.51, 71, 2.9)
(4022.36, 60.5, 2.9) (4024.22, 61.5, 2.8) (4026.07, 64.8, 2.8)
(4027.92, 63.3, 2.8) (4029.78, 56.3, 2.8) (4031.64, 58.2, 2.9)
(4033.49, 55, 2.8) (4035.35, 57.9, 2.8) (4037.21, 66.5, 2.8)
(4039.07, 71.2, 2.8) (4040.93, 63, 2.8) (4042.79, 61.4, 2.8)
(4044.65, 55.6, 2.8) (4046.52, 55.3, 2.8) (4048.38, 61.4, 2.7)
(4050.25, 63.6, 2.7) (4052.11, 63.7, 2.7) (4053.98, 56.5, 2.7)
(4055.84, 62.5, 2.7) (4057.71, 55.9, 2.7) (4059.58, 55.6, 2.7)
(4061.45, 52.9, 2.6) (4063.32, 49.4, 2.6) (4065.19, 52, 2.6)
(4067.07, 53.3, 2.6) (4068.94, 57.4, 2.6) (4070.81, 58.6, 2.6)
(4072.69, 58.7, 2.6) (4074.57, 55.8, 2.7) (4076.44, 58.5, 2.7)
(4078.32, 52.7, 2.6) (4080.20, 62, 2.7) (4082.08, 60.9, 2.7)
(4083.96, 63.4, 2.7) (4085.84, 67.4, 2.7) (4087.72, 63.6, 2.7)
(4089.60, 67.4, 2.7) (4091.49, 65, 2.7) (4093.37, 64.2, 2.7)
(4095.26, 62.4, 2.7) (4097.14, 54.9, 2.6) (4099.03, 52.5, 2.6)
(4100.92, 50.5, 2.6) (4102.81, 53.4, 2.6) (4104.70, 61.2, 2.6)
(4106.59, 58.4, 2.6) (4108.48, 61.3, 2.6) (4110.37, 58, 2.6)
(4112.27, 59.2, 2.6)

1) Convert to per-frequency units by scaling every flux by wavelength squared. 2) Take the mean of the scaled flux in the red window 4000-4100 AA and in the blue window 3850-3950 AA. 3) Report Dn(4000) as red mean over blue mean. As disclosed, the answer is 2.0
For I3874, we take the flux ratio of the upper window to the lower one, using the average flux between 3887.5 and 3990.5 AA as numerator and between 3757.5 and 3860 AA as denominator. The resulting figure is 1.2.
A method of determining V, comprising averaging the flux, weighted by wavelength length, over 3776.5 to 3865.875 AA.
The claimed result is 29.8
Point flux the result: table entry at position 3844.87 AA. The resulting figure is 33.5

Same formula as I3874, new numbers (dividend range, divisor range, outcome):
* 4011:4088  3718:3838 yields 1.97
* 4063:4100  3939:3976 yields 1.75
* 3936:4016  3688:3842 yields 1.41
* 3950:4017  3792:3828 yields 1.53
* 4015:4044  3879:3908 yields 1.77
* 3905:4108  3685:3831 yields 1.54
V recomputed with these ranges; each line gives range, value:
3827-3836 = 20.4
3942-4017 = 46.4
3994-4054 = 61.1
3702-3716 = 34.4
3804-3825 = 32.8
